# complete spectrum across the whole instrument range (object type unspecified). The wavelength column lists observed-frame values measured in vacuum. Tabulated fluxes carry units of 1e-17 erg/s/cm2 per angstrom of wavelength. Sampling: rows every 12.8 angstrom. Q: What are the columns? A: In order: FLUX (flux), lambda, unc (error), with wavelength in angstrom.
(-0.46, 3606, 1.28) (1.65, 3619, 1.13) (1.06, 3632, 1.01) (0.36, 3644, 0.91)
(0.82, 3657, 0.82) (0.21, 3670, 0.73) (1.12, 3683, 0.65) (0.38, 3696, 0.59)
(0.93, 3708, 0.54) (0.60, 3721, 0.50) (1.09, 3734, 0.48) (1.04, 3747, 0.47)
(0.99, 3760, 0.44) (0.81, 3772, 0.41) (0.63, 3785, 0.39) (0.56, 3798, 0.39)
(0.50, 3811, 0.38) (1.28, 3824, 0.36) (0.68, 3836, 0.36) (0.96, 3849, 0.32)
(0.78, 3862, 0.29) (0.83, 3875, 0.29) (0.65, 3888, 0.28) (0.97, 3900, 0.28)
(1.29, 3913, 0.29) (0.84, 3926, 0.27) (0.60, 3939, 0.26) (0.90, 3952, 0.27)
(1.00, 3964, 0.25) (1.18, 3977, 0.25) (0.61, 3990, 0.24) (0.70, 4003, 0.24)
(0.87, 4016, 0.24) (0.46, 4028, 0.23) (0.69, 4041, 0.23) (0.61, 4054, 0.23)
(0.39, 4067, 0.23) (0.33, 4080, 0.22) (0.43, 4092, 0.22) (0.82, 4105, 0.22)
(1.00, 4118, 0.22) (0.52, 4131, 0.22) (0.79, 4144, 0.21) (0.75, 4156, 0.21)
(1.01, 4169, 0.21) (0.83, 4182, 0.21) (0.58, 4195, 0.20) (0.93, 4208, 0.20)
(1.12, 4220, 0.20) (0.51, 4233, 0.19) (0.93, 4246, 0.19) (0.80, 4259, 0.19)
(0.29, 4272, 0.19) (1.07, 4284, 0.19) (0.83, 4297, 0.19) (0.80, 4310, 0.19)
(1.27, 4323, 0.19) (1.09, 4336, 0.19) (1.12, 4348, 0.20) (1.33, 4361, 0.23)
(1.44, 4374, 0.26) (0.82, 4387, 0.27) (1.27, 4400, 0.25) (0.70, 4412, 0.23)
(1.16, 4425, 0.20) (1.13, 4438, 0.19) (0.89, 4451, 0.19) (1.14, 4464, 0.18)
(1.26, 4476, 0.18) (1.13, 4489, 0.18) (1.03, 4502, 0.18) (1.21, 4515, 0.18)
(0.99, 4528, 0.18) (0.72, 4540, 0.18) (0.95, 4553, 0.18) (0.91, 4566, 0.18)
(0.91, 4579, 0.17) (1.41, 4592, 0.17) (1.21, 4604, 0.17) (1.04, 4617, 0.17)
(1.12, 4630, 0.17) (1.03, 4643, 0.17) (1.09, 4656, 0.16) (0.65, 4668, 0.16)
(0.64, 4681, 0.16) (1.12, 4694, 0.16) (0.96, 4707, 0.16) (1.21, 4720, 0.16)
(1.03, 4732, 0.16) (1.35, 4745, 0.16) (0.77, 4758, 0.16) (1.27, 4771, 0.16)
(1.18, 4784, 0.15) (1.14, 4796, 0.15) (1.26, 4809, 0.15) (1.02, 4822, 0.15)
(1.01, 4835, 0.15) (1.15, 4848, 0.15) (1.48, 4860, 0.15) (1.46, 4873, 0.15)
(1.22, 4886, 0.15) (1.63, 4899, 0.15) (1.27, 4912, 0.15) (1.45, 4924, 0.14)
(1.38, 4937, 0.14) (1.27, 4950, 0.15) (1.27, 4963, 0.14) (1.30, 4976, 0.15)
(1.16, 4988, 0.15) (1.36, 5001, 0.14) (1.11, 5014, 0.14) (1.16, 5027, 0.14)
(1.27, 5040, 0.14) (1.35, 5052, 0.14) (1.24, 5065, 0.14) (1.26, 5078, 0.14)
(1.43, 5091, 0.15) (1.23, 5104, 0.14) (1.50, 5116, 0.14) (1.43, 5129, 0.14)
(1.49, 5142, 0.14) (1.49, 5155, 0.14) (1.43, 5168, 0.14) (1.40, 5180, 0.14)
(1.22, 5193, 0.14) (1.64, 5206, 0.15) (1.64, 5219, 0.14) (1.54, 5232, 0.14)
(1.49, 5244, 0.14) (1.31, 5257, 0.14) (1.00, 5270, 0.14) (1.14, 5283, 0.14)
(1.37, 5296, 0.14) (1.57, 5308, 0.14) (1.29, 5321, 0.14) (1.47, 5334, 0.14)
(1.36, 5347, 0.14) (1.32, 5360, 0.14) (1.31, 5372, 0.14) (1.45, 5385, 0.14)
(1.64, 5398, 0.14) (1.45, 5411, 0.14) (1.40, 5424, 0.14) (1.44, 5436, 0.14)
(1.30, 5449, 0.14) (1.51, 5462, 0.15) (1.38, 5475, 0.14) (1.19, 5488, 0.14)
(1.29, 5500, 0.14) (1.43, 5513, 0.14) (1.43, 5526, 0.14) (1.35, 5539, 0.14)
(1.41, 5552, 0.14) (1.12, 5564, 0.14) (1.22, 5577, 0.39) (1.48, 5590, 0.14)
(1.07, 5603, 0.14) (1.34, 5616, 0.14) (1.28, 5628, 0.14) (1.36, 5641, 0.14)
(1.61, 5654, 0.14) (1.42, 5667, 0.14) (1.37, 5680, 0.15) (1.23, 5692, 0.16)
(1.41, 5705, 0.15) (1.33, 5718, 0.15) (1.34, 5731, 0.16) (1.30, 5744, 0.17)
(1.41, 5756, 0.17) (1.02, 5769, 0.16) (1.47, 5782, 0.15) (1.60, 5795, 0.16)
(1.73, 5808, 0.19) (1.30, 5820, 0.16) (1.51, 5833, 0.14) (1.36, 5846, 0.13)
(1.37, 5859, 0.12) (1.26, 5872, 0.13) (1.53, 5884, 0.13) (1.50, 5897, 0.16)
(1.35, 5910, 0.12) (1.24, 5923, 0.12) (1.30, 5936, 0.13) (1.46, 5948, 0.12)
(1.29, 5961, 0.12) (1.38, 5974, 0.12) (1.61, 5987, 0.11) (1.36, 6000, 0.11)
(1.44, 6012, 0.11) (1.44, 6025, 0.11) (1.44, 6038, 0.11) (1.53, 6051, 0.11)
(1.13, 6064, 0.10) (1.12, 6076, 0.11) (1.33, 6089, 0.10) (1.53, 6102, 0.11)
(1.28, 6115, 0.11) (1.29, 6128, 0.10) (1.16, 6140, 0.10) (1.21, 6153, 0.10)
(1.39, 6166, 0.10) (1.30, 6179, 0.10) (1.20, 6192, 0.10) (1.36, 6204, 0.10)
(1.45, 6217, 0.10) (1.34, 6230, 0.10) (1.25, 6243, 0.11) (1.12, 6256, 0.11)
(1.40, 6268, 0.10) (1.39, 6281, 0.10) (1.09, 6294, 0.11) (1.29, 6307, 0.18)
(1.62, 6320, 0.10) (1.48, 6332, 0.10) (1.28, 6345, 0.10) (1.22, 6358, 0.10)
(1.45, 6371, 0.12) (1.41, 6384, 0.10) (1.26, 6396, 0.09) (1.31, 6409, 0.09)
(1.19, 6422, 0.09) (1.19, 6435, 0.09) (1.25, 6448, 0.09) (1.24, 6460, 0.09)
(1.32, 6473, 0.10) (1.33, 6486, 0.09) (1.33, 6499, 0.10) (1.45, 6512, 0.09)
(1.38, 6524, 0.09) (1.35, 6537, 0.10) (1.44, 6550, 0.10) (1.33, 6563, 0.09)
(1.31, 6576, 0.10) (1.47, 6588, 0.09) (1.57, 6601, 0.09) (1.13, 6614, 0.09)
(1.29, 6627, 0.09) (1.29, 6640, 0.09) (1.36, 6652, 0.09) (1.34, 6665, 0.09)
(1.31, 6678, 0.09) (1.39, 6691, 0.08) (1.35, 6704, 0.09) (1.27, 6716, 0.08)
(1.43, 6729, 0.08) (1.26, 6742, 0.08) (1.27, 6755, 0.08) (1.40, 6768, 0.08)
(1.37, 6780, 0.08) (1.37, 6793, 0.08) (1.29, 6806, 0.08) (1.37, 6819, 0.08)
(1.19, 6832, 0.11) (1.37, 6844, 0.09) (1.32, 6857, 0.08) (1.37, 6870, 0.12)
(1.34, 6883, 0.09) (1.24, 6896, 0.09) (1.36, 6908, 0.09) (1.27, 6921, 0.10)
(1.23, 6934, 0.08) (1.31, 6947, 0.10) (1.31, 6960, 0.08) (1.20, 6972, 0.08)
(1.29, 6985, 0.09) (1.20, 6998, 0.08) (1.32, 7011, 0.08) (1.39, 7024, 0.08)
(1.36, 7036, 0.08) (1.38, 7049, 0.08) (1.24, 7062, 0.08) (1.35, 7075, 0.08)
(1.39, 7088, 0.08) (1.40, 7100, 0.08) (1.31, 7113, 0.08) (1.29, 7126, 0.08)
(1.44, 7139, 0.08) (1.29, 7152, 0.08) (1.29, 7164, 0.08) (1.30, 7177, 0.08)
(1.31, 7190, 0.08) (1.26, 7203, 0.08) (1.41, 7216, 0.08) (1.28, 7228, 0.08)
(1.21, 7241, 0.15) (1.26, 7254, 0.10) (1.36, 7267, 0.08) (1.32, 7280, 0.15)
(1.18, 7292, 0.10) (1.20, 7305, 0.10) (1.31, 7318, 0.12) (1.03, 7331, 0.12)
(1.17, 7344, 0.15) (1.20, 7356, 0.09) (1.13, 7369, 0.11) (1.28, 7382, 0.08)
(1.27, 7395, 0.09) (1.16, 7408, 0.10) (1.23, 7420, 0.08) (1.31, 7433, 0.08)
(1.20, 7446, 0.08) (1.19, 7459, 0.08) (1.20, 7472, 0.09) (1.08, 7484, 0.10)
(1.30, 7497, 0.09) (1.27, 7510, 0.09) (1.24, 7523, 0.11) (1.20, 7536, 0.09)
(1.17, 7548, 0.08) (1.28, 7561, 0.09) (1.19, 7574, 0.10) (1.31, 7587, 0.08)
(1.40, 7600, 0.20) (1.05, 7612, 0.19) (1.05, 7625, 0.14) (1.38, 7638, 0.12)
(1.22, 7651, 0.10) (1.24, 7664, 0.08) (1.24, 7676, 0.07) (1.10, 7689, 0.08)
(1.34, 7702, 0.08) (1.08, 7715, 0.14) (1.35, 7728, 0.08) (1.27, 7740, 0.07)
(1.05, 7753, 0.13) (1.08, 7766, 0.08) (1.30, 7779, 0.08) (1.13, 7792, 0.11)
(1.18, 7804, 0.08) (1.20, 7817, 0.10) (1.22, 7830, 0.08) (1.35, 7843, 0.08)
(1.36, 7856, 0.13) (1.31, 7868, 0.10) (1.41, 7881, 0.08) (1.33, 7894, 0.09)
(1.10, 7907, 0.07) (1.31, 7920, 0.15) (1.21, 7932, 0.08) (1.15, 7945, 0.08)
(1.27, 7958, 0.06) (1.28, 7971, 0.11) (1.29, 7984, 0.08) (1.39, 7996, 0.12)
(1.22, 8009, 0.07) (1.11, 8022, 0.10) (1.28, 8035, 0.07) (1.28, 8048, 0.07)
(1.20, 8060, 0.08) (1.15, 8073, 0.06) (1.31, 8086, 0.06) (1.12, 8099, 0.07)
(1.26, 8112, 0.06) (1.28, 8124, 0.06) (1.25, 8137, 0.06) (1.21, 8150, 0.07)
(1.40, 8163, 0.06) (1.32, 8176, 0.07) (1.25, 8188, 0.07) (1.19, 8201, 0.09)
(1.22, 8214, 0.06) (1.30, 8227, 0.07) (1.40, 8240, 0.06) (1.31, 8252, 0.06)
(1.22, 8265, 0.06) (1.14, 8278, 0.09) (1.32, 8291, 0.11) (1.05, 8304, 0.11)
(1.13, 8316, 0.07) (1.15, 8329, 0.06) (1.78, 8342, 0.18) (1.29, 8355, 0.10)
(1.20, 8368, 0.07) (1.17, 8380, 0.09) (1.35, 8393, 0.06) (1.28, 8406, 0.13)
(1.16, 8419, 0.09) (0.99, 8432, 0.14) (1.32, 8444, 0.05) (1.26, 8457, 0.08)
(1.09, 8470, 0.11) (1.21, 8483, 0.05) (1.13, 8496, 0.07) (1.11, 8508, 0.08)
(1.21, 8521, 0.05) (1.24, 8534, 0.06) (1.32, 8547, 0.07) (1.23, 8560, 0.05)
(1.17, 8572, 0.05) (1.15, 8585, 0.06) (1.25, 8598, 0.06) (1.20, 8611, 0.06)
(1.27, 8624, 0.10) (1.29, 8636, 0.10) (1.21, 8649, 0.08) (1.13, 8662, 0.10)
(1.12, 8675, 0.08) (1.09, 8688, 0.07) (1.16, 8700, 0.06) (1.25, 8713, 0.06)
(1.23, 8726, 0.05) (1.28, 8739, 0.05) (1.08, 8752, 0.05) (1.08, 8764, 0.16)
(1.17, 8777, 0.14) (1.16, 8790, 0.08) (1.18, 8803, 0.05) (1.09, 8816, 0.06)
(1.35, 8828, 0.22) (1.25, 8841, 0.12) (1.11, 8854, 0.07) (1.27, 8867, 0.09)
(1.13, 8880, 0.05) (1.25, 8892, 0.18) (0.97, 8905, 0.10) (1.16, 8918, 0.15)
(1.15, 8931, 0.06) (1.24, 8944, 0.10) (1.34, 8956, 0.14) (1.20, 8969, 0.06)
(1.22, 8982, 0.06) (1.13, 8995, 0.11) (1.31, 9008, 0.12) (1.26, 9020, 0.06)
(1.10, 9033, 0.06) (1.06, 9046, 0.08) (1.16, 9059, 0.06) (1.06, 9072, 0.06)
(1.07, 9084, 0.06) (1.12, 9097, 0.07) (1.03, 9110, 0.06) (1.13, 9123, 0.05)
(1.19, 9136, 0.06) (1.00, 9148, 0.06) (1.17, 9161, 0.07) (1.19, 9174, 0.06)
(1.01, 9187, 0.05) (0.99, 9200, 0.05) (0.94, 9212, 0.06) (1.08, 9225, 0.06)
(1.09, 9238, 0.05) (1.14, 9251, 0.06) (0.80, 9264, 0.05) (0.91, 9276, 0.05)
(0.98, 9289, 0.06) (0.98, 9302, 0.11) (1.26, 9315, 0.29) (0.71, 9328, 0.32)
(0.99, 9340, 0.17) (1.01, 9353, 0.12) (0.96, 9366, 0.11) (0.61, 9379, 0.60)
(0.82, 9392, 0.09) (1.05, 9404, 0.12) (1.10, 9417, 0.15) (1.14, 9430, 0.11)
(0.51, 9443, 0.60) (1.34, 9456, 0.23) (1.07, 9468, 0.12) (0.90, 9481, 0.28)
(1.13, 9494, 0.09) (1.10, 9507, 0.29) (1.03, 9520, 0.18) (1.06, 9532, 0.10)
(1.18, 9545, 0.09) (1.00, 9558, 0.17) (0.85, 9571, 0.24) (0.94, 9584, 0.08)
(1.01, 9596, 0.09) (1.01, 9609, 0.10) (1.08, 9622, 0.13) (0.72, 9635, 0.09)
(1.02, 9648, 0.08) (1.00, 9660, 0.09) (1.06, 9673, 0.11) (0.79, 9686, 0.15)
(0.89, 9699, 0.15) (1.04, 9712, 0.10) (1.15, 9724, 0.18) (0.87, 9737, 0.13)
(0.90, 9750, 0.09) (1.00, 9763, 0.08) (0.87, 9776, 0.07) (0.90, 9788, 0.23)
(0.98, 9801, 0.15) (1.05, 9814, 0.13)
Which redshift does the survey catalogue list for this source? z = 0.08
